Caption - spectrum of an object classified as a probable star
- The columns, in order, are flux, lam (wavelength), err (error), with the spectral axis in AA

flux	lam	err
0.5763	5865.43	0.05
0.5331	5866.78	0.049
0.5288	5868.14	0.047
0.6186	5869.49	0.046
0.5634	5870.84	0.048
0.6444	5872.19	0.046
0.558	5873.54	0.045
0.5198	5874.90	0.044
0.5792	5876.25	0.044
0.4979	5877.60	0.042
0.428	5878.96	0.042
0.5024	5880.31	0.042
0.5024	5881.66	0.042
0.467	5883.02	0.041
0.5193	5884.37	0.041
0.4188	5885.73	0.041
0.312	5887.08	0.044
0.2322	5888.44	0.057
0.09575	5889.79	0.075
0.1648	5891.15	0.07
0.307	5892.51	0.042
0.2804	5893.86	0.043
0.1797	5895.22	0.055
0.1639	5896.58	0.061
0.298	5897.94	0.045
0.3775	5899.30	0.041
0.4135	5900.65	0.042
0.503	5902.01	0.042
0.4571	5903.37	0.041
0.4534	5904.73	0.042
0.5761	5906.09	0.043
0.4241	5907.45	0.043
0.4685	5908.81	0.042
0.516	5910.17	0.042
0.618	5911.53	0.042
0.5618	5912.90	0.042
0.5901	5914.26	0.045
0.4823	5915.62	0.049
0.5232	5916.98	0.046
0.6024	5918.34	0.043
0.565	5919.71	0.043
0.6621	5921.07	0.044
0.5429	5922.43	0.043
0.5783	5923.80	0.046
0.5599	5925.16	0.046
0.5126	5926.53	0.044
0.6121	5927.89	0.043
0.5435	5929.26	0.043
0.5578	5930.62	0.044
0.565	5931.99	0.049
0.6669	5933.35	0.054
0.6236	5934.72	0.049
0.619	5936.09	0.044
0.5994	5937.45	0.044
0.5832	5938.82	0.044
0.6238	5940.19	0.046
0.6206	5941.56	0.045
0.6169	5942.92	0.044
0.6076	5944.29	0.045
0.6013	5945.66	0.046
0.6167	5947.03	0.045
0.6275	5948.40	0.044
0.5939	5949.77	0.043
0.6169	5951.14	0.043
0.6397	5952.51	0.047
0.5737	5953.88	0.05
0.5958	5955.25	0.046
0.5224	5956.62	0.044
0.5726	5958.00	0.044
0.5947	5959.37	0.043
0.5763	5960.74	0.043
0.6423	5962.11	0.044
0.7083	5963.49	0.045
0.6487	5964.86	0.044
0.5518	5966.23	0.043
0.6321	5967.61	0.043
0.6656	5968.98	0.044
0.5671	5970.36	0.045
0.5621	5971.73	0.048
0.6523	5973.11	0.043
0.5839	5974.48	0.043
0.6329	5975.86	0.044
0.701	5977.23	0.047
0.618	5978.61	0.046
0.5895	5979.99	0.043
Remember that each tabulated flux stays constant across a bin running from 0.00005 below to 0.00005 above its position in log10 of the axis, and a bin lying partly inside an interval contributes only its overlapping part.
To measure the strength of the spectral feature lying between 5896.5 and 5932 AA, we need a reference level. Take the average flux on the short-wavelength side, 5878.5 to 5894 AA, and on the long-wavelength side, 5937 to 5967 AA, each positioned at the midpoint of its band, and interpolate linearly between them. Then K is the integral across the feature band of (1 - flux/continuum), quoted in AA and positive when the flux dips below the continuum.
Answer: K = -3.82 AA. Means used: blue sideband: 0.354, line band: 0.513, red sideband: 0.606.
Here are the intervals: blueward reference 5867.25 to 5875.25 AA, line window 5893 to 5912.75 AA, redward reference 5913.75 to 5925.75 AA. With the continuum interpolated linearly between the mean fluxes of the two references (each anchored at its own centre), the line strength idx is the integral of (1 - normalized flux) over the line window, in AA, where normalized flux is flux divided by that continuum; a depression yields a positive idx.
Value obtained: 5.4 AA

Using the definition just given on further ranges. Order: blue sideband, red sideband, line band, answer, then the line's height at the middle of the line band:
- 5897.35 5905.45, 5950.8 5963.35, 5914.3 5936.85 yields -3.6 AA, 0.496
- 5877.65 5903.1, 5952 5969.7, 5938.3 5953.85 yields -1.6 AA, 0.554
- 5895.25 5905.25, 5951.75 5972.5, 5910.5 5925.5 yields -4.7 AA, 0.435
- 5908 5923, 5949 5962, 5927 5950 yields -1.1 AA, 0.576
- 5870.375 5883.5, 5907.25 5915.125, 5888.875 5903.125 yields 6.7 AA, 0.531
